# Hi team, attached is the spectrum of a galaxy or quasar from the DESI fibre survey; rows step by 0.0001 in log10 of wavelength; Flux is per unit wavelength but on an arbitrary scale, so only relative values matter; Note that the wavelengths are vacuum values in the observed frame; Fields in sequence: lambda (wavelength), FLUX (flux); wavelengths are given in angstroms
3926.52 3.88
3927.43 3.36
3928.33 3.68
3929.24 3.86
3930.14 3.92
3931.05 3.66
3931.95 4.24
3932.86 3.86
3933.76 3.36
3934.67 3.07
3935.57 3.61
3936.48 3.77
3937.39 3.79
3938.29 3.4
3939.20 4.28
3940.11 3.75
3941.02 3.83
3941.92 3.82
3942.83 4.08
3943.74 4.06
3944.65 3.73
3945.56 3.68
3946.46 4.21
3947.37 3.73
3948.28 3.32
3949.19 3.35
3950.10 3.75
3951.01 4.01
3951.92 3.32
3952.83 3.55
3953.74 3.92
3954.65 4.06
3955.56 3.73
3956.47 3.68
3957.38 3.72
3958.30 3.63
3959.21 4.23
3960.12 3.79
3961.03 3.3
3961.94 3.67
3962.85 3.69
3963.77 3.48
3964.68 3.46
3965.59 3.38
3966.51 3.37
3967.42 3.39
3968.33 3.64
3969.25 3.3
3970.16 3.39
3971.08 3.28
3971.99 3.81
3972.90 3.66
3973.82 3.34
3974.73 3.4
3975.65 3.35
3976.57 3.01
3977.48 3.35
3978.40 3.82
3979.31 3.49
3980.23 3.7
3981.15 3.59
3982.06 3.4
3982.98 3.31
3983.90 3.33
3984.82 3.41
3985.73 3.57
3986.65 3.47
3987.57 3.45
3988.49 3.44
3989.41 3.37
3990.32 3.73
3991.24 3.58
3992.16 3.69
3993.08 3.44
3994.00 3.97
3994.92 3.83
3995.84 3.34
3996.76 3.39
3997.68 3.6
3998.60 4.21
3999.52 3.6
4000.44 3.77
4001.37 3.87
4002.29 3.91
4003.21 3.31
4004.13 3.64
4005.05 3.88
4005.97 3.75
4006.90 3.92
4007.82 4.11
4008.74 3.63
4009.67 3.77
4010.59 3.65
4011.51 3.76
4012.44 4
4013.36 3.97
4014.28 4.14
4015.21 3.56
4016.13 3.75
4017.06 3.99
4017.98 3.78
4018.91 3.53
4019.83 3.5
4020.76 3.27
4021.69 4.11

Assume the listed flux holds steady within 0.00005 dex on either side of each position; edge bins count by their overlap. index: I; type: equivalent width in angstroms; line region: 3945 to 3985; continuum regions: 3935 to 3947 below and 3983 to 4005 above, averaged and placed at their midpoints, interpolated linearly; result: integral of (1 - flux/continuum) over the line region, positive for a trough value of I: 1.8 angstroms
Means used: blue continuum 3.84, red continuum 3.6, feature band 3.57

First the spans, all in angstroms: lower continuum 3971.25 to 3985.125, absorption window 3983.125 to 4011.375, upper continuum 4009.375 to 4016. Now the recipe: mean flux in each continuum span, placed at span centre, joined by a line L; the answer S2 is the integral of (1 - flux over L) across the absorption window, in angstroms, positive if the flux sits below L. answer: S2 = 0.1 angstroms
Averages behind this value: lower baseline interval 3.46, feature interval 3.65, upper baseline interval 3.84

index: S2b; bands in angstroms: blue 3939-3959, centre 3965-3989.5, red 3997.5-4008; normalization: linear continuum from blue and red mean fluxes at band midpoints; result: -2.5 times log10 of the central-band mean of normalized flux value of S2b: 0.10 mag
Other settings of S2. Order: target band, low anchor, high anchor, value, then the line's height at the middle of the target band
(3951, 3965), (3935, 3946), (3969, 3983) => -0.2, 3.63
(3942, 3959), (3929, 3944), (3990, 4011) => 0.0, 3.77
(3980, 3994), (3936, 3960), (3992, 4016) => 1.0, 3.77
